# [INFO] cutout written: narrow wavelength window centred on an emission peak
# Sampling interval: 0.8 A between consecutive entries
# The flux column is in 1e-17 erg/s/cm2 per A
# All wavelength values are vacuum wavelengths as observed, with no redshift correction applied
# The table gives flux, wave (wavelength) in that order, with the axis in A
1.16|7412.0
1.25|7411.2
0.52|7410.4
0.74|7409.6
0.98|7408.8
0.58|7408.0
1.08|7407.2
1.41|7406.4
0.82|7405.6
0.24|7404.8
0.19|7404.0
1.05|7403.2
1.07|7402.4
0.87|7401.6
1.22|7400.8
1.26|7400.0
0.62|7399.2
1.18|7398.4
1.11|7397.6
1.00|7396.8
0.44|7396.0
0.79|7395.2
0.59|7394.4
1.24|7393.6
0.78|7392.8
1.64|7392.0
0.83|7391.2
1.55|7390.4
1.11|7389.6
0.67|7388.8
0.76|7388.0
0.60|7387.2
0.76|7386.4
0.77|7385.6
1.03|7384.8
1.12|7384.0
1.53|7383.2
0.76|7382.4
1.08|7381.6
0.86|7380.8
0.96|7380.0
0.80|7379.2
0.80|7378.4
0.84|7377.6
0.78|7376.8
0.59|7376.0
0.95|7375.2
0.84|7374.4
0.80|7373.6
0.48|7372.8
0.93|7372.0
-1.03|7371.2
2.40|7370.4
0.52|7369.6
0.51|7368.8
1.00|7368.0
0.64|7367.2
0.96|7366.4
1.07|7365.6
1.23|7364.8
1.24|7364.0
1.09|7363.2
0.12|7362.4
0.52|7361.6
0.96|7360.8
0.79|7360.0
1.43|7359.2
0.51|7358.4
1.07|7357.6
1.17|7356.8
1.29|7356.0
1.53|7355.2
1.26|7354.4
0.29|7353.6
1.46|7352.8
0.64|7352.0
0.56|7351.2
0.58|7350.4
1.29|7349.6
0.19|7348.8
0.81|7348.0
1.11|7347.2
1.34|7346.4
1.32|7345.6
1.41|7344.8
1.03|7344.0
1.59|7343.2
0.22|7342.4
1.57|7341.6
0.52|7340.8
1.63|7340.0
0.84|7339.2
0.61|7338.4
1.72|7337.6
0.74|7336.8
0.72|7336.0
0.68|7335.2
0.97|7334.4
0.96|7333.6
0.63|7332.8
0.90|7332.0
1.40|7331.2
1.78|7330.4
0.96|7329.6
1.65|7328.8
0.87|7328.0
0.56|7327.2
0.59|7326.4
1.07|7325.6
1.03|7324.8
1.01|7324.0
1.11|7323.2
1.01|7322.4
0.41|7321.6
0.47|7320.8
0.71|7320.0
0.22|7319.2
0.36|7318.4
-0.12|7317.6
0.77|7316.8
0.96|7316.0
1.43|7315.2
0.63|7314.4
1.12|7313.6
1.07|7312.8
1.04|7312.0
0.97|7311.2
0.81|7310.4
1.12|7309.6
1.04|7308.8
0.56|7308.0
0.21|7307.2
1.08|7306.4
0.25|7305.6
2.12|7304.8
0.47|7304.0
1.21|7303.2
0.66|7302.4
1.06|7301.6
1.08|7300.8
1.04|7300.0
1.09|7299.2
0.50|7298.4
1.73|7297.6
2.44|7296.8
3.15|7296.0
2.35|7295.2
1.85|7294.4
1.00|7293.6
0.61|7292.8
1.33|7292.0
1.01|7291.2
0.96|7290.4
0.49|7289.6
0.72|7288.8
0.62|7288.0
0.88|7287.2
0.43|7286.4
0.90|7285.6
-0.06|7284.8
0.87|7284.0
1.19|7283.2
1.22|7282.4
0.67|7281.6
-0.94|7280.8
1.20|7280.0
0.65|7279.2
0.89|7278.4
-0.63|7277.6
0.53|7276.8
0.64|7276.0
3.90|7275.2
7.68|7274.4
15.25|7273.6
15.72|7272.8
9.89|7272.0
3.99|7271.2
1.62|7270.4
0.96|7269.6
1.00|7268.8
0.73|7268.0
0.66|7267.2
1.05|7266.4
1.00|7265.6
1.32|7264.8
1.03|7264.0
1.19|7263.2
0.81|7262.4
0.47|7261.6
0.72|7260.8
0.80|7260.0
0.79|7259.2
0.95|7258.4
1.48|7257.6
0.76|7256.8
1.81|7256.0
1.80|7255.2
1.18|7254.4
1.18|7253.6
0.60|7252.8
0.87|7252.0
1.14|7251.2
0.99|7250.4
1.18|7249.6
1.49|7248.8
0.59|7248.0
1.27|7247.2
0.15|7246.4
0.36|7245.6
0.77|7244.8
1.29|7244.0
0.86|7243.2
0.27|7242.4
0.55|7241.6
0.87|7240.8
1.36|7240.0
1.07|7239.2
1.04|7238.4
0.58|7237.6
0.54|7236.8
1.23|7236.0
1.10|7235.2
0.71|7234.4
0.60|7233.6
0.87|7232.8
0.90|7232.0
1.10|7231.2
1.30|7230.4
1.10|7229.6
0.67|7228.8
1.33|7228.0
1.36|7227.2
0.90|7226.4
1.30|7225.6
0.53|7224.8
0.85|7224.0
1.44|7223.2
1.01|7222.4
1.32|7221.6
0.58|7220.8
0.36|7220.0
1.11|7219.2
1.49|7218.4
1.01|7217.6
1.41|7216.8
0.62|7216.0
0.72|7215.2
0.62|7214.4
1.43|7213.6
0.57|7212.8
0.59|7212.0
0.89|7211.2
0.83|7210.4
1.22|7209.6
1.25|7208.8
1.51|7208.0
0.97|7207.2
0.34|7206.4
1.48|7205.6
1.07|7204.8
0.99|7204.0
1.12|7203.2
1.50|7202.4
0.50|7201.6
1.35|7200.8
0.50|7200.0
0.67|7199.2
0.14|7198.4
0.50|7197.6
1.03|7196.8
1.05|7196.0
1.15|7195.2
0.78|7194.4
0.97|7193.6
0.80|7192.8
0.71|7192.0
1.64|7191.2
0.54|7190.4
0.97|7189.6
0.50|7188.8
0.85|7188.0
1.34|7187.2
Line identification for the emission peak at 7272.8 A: H-alpha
